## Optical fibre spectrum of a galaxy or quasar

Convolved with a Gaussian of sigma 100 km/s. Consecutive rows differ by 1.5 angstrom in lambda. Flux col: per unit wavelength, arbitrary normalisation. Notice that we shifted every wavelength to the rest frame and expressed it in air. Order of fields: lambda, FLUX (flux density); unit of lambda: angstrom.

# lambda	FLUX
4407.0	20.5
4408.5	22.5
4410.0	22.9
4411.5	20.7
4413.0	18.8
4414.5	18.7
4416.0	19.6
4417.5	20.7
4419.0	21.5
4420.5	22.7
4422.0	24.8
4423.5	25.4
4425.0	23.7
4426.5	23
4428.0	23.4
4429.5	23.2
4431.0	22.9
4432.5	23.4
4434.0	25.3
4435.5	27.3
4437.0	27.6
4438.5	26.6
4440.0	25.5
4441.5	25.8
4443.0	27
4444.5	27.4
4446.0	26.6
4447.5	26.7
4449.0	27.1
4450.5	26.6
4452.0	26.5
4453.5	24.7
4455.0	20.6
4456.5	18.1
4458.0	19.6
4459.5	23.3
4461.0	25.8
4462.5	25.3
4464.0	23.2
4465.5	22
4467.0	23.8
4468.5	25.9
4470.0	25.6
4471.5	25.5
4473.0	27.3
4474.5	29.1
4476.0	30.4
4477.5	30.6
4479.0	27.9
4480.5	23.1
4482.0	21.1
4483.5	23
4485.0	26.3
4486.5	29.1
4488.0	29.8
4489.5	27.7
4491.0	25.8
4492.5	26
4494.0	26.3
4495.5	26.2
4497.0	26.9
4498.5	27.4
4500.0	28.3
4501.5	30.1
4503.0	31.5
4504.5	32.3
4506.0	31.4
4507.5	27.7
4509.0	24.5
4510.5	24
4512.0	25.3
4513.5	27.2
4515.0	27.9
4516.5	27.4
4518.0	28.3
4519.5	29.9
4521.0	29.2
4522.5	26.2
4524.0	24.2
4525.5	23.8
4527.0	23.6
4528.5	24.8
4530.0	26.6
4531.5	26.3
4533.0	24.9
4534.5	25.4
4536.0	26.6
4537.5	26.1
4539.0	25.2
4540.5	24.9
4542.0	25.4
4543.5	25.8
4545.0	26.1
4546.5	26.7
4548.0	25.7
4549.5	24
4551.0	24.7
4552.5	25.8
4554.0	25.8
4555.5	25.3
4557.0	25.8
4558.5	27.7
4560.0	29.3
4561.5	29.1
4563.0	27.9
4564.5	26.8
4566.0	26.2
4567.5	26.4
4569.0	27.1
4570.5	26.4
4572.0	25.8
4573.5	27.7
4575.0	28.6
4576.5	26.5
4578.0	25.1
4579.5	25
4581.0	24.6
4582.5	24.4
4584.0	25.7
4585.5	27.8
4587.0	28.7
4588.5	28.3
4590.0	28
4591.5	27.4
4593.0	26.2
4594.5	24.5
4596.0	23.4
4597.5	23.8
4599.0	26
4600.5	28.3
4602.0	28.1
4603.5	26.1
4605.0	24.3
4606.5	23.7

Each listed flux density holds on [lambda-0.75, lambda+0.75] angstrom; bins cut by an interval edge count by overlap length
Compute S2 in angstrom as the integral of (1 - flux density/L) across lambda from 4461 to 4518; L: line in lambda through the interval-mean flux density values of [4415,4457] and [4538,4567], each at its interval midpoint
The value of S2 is -3.6 angstrom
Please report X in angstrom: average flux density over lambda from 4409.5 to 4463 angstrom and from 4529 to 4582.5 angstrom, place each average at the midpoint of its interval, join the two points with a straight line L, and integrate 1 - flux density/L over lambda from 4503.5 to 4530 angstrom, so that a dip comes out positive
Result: -1.6 angstrom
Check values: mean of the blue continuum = 23.9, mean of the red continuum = 26.2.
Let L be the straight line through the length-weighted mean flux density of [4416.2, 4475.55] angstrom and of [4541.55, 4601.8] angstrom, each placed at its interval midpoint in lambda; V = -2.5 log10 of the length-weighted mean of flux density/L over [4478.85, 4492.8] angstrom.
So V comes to -0.03 mag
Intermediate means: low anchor 24.6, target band 25.9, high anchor 26.4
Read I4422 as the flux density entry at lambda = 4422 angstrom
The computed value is 24.8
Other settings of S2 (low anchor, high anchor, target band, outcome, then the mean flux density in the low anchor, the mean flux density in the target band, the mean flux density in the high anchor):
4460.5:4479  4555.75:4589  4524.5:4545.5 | 1.0 angstrom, 26.3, 25.4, 26.8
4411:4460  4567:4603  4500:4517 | -2.1 angstrom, 23.8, 28.1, 26.4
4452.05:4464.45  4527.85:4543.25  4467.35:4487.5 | -2.6 angstrom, 22.8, 26.5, 25.6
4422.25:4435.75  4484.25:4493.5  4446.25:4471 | 1.5 angstrom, 24.1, 24.1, 27.4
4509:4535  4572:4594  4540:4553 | 0.4 angstrom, 26.1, 25.5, 26.7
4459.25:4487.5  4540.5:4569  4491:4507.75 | -1.6 angstrom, 25.8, 28.5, 26.3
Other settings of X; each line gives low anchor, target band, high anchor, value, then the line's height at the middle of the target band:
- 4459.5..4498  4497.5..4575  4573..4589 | -1.15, 26.3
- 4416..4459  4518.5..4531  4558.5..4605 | -0.18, 25.7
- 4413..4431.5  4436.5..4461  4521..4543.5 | -2.05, 23.1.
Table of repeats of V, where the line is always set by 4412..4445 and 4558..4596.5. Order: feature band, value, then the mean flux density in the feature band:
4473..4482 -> -0.116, 27.5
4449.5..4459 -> 0.068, 22.8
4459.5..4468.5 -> 0.016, 24.1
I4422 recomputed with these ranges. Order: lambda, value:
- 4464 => 23.2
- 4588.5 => 28.3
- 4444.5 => 27.4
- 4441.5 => 25.8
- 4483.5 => 23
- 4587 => 28.7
